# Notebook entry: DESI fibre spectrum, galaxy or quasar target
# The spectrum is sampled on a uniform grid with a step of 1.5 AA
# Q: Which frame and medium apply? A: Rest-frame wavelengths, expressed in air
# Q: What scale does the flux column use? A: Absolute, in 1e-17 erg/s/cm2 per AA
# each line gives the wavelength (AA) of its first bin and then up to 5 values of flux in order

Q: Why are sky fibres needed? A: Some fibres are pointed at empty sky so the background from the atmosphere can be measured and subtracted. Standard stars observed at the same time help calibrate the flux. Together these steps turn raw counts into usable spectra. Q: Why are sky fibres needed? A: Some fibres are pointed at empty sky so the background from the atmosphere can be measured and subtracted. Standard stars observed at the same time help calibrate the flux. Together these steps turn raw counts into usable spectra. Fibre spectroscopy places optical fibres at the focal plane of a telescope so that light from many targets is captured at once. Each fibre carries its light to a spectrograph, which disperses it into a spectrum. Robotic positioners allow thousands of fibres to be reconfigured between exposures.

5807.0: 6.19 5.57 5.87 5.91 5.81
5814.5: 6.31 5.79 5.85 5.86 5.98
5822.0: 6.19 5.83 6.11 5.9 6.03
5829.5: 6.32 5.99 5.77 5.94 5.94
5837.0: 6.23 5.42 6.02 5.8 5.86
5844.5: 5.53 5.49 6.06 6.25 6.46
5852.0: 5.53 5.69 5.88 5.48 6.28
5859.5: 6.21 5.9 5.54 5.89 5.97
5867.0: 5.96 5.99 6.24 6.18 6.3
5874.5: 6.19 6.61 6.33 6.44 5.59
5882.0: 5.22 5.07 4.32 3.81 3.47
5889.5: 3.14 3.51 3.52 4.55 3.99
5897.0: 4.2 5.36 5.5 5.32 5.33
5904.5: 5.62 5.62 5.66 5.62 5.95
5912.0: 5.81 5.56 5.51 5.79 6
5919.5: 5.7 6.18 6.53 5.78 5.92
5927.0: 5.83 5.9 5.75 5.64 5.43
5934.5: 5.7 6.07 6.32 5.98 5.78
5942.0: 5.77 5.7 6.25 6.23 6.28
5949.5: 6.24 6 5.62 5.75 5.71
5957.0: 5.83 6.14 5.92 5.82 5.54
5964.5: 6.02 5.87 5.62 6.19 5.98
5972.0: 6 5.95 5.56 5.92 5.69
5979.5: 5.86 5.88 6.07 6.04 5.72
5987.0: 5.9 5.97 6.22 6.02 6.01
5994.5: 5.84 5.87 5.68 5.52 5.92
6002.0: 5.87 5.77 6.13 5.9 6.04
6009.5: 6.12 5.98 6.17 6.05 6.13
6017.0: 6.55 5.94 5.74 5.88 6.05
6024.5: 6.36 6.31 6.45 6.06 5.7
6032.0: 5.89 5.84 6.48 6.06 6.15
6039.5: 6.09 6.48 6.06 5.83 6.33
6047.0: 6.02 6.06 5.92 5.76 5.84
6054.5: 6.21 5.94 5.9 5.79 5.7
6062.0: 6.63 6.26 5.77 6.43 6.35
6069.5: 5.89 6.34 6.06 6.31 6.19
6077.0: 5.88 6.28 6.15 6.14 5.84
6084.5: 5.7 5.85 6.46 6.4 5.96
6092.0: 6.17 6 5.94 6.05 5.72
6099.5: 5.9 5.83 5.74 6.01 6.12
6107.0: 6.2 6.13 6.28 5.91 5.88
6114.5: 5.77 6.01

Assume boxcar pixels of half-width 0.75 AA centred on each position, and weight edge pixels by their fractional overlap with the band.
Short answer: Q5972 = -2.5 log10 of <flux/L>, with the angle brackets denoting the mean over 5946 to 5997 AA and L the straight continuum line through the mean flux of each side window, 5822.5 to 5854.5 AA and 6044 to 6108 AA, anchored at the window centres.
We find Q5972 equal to 0.01 mag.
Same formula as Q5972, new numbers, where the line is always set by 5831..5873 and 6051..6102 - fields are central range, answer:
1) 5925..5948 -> 0.01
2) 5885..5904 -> 0.34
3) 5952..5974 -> 0.02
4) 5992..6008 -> 0.03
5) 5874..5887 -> 0.08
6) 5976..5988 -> 0.02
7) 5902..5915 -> 0.06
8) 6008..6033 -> -0.01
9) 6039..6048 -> -0.02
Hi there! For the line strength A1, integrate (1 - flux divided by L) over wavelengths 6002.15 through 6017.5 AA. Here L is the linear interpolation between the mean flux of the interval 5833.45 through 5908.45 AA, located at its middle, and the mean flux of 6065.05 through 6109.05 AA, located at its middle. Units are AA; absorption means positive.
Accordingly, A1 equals -0.55 AA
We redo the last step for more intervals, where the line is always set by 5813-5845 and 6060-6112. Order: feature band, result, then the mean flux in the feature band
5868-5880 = -0.63 AA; 6.28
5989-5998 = 0.12 AA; 5.95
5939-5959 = 0.19 AA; 5.95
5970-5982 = 0.32 AA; 5.86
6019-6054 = -0.06 AA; 6.06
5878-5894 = 4.08 AA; 4.45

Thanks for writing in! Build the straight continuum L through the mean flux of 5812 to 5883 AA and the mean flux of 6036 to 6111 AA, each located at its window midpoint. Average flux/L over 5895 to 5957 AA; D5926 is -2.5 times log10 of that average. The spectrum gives 0.05 mag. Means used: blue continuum 5.96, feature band 5.74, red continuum 6.06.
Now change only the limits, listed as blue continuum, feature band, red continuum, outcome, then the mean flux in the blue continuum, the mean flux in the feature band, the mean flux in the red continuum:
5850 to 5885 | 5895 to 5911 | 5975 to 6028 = 0.123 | 5.92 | 5.3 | 5.98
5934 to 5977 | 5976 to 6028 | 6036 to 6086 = 0.000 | 5.92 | 5.99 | 6.07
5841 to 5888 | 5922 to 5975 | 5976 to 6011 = -0.008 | 5.77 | 5.91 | 5.91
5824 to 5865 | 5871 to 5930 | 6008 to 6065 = 0.115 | 5.91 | 5.36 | 6.07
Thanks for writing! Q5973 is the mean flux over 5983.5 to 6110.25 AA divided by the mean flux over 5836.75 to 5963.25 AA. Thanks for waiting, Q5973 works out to 1.1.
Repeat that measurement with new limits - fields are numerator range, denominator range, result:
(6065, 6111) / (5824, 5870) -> 1.03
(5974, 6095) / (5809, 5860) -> 1.02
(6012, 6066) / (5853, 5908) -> 1.14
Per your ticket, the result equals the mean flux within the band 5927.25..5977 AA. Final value 5.89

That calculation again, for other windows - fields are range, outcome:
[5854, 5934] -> 5.49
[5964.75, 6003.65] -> 5.89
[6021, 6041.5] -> 6.13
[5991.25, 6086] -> 6.04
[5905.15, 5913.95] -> 5.71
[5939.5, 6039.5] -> 5.96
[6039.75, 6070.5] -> 6.06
